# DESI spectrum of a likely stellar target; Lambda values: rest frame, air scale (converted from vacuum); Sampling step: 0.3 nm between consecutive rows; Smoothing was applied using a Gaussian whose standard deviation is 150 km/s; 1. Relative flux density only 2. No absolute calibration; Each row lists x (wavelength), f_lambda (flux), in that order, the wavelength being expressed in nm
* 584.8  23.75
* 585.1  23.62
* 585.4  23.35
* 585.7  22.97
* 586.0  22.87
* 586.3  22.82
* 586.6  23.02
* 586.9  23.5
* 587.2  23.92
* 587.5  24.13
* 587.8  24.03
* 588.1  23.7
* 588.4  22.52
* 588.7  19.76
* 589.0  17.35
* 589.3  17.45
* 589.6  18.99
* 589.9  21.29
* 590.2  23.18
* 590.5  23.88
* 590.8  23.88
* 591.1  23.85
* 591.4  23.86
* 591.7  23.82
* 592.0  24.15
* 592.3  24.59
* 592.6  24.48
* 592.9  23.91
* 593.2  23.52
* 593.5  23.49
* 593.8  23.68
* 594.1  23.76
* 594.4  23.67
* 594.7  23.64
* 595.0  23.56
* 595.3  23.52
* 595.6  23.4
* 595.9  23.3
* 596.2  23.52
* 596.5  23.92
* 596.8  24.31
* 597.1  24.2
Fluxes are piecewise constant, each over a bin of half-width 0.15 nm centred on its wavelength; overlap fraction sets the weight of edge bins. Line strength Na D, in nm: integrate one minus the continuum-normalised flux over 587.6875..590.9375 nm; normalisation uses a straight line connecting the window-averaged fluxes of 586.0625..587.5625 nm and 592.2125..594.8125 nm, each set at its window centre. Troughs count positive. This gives 0.297 nm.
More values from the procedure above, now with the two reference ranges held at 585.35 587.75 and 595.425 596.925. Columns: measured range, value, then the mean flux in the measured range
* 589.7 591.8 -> 0.02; 23.3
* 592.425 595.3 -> -0.02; 23.7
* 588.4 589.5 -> 0.22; 18.8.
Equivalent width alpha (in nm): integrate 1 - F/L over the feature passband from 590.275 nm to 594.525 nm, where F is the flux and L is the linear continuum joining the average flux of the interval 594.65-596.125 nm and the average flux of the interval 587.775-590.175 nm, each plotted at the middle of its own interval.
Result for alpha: -0.34 nm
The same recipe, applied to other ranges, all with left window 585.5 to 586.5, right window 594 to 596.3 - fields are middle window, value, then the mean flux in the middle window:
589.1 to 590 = 0.161 nm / 19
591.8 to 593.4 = -0.050 nm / 24.1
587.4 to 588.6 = -0.019 nm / 23.4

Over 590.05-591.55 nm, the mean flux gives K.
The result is 23.7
